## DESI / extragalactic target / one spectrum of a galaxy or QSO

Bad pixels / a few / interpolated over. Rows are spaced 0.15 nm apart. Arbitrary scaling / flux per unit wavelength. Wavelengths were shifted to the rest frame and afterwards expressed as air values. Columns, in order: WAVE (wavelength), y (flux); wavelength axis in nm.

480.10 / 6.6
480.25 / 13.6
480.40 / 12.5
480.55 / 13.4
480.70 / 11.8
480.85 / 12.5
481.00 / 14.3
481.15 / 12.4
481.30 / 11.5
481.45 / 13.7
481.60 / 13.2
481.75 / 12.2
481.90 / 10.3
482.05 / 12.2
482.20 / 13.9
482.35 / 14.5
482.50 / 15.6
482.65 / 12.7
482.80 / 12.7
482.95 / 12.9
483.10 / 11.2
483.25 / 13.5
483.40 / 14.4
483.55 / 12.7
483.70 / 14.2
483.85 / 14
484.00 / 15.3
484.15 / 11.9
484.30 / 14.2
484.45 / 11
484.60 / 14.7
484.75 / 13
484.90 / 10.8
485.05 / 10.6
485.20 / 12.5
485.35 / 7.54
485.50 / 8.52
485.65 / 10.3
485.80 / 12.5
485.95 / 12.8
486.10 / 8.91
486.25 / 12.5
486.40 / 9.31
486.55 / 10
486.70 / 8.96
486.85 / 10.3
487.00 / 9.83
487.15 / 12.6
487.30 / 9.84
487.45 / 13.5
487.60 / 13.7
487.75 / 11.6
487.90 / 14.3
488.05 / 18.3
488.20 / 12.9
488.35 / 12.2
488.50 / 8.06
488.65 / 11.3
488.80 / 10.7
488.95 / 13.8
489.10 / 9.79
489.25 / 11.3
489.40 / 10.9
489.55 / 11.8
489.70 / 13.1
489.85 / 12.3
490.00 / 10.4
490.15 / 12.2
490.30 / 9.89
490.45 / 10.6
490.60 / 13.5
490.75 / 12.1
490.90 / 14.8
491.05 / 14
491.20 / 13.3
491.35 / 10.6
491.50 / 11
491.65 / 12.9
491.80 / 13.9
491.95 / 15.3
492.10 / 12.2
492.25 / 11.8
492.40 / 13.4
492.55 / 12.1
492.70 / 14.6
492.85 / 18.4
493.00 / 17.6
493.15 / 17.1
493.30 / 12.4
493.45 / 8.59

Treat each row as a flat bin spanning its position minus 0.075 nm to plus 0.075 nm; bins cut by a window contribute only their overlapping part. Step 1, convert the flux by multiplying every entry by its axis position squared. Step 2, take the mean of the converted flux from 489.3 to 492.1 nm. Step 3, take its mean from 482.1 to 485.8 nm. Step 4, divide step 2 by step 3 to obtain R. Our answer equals 1.01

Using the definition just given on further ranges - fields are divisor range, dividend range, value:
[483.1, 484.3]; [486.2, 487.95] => 0.84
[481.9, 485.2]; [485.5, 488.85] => 0.89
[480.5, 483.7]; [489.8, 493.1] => 1.05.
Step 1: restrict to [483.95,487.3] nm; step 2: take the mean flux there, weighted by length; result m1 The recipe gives 11.2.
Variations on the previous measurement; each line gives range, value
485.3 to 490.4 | 11.4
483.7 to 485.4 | 12.5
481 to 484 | 13.1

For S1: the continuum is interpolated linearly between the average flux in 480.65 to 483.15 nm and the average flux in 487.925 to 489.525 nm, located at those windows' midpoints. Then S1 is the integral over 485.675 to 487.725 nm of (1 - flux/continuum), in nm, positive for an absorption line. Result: 0.19 nm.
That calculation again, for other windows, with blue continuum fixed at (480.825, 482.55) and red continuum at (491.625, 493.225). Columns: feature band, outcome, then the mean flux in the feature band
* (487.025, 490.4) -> 0.49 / 12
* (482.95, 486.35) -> 0.32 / 12.1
